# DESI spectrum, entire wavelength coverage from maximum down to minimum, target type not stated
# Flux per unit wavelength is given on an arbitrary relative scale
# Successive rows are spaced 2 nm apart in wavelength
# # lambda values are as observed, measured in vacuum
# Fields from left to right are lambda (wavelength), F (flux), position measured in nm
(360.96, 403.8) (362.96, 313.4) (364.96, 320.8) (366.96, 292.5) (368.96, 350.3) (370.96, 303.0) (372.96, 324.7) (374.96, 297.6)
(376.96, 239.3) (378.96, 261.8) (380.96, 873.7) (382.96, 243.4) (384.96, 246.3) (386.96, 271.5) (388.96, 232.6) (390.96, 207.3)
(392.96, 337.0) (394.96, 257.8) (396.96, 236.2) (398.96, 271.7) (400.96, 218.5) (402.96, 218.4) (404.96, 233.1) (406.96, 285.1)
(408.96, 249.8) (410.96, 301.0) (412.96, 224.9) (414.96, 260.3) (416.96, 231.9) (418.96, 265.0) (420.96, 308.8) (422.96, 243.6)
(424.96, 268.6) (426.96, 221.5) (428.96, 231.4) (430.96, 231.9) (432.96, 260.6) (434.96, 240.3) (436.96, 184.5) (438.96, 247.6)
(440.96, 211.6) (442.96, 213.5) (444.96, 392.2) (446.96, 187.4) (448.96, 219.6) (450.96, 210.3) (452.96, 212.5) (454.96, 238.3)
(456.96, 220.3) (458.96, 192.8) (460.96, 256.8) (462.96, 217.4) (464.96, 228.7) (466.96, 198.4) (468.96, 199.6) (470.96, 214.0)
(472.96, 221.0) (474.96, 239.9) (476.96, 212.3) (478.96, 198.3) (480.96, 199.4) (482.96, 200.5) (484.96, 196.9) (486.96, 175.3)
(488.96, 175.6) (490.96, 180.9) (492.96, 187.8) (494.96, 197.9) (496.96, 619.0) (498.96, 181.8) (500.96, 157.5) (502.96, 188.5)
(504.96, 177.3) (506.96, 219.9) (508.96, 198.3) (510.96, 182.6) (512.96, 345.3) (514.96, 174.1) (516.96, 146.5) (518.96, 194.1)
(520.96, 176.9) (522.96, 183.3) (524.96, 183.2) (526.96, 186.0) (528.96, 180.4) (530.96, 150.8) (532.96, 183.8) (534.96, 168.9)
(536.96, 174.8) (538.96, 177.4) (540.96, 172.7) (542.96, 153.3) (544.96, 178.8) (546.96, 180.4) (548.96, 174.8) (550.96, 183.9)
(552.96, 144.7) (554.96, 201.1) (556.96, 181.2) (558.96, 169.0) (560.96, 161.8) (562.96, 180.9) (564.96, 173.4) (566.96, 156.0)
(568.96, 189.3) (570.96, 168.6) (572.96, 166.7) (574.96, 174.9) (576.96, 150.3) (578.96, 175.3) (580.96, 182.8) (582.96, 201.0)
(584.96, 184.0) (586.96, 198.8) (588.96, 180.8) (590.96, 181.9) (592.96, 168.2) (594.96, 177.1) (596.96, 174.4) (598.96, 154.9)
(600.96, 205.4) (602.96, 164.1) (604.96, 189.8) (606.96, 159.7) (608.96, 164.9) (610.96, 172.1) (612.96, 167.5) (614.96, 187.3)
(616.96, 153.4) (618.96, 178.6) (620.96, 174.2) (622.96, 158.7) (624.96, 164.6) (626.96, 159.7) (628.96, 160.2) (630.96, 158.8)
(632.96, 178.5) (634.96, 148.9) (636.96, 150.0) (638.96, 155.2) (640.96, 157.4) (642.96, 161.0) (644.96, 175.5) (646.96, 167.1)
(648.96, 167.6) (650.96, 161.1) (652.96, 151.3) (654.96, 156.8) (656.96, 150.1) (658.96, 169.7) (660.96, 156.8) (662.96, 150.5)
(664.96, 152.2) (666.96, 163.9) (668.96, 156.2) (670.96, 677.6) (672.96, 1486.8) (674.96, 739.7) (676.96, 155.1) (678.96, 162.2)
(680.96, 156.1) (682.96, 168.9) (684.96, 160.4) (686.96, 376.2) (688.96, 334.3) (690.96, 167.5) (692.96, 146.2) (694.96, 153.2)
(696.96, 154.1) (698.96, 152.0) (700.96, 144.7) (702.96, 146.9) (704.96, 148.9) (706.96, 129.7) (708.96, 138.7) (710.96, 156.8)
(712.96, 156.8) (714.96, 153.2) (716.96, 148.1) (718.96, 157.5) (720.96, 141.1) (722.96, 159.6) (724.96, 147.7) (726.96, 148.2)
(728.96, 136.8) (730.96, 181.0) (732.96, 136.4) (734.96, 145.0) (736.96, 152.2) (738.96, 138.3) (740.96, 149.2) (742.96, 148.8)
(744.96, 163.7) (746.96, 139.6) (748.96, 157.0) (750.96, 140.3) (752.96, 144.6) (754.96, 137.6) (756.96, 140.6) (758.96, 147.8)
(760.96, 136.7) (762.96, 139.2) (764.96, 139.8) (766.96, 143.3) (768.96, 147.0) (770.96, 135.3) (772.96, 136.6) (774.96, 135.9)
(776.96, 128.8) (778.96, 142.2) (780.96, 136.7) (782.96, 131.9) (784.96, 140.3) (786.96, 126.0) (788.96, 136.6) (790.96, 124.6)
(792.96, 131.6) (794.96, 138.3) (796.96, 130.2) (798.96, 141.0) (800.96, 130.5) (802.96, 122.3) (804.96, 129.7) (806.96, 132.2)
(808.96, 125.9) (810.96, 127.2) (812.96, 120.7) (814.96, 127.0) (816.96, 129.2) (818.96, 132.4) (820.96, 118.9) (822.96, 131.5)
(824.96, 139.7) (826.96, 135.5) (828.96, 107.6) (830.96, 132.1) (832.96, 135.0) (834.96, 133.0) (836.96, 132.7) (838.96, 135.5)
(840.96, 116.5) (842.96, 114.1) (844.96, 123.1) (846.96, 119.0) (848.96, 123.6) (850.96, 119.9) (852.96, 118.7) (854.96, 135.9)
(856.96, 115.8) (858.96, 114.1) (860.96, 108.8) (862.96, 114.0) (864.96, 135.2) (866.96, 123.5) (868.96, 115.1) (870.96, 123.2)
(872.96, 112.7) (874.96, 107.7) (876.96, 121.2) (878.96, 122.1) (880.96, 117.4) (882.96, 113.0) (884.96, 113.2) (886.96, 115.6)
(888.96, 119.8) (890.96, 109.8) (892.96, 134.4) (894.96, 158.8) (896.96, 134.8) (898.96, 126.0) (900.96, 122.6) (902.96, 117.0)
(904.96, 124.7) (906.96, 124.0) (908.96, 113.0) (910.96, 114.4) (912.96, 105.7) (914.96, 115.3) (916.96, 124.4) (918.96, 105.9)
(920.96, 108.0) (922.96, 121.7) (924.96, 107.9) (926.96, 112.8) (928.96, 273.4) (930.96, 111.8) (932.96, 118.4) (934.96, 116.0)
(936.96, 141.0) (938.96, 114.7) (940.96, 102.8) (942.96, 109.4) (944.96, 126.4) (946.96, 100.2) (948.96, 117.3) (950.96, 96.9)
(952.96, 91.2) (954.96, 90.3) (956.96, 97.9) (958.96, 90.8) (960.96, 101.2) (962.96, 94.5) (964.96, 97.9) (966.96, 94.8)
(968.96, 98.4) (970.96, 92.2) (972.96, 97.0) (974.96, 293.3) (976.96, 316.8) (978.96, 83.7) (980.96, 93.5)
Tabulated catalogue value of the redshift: 0.024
